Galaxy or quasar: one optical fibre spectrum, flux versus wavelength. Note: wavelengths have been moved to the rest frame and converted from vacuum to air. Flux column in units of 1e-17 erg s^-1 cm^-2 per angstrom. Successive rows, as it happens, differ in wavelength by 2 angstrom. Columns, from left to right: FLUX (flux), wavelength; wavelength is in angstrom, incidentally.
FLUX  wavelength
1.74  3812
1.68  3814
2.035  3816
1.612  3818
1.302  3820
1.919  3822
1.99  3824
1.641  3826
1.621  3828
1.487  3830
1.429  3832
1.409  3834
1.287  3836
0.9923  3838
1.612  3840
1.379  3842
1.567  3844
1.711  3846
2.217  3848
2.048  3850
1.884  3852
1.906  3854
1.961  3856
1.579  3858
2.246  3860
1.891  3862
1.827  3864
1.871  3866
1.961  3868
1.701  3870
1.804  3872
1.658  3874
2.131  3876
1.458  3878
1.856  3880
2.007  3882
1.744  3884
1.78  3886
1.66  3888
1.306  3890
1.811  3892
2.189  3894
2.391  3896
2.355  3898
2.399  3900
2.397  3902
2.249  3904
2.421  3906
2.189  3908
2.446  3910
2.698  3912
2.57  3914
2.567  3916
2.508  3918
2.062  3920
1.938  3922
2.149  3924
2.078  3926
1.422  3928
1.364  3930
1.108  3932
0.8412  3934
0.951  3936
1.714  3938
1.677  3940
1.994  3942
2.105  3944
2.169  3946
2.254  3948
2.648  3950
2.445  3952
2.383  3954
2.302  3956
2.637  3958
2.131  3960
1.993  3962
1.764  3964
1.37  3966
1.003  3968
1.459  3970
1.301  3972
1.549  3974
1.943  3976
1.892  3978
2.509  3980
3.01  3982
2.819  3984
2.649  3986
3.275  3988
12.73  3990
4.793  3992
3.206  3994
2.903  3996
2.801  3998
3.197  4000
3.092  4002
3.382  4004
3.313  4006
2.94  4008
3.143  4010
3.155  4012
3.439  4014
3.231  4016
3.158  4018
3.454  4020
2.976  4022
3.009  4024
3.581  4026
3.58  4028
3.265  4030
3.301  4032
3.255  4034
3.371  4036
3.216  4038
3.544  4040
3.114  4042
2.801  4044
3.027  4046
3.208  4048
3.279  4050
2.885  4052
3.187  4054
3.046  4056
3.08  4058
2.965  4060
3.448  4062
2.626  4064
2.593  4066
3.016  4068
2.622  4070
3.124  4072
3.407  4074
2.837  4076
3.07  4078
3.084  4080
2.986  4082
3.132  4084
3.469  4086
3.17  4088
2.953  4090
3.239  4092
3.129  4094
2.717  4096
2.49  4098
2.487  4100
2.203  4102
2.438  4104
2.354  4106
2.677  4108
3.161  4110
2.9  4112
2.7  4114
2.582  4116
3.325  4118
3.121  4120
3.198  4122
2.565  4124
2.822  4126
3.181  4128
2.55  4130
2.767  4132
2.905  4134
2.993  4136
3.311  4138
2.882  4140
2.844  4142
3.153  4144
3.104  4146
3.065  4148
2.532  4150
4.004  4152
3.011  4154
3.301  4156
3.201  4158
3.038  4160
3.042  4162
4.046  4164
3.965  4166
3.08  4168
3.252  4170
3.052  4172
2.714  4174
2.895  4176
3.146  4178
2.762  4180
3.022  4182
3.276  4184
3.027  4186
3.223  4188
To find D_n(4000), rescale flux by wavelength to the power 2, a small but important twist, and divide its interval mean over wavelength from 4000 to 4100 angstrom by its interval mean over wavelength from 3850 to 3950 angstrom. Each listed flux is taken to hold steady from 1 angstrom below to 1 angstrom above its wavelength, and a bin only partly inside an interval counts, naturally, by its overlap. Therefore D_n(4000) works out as 1.72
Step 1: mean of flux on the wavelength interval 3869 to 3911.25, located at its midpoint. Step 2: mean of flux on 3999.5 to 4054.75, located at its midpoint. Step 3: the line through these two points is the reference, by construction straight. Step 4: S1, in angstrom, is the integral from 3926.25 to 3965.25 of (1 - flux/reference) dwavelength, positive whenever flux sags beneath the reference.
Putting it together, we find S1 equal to 9.64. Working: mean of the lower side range 2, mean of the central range 1.89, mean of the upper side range 3.22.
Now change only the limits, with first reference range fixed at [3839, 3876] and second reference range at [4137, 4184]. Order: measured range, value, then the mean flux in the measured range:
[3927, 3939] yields 5.1 angstrom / 1.23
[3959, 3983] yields 5.2 angstrom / 1.83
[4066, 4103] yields -1.6 angstrom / 2.94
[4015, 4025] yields -2.5 angstrom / 3.17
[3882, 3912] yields -1.6 angstrom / 2.11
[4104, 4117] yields 1.0 angstrom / 2.71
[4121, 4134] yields 0.7 angstrom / 2.85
